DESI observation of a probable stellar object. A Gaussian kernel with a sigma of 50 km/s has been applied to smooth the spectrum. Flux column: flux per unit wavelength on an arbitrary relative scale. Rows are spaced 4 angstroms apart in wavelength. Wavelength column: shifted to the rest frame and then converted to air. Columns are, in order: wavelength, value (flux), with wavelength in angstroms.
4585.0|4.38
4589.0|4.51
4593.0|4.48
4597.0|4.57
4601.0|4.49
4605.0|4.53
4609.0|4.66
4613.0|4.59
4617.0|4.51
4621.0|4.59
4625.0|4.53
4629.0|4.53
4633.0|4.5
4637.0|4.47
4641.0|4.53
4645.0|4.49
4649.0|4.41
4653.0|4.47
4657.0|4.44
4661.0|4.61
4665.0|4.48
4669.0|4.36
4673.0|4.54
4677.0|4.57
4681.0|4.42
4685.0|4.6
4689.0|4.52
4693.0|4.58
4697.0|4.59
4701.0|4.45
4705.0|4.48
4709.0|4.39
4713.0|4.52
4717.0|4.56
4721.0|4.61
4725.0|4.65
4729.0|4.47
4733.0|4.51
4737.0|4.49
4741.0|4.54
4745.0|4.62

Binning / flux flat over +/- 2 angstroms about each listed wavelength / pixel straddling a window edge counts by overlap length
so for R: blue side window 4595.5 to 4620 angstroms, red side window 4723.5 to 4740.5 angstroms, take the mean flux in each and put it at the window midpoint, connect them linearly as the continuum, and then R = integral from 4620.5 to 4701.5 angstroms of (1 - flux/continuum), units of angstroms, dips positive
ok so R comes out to 0.7 angstroms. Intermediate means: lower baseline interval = 4.56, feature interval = 4.51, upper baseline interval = 4.53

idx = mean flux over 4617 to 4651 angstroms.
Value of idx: 4.51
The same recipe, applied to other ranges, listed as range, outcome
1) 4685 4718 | 4.52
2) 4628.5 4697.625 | 4.5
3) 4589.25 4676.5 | 4.51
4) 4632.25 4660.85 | 4.48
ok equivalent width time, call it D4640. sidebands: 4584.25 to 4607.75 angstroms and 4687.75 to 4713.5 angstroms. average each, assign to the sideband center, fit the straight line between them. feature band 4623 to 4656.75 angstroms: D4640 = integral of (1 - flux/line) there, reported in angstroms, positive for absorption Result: 0.1 angstroms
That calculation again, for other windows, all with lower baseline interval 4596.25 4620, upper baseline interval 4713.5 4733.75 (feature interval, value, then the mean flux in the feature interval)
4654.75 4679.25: 0.33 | 4.5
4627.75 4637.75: 0.13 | 4.5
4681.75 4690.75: 0.04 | 4.54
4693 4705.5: 0.10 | 4.52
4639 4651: 0.22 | 4.48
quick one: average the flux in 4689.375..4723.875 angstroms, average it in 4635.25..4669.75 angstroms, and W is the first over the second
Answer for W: 1.0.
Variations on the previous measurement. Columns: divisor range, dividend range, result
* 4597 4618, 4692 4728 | 0.99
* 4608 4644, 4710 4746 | 1.00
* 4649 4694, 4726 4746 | 1.01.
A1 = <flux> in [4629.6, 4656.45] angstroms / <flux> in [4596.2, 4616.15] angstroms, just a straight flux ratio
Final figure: 1.0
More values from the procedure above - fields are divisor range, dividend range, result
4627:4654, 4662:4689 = 1.00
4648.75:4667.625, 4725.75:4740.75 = 1.01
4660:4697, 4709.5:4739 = 1.00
